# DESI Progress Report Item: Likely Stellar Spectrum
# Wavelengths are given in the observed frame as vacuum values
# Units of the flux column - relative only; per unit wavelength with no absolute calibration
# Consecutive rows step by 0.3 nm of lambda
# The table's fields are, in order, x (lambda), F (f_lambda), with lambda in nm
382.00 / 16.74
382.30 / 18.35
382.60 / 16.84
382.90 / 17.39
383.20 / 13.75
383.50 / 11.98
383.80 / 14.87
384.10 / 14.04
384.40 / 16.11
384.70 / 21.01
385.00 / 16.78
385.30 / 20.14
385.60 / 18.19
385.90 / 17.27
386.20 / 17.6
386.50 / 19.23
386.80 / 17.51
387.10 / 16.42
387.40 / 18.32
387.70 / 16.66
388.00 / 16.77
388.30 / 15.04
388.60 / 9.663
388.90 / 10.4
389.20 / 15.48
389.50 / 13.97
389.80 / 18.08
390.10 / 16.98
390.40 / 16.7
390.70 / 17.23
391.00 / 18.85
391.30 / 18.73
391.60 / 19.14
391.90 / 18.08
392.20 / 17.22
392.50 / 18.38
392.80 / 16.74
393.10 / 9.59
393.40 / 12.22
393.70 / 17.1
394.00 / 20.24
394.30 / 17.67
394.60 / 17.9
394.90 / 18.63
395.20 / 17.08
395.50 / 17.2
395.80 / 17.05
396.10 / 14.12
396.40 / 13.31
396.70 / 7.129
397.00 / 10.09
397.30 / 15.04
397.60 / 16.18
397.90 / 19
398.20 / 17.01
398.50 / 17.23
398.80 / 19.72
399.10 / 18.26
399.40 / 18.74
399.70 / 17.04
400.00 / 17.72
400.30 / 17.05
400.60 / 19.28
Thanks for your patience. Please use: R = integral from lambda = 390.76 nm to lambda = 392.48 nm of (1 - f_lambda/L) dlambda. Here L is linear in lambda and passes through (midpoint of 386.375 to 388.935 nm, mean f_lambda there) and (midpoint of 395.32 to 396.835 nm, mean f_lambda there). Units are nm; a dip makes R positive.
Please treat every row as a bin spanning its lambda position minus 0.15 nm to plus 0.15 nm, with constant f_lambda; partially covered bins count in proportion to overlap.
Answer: -0.400 nm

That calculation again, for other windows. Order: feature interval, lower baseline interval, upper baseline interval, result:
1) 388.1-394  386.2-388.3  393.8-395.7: 0.604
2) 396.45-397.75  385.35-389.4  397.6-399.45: 0.413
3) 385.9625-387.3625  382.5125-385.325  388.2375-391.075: -0.185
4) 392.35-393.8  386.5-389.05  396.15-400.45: 0.084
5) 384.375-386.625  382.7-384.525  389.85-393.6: -0.477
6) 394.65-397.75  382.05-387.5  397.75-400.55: 0.541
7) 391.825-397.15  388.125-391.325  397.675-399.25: 0.427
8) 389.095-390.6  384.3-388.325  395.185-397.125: -0.007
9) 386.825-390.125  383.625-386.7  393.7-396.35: 0.407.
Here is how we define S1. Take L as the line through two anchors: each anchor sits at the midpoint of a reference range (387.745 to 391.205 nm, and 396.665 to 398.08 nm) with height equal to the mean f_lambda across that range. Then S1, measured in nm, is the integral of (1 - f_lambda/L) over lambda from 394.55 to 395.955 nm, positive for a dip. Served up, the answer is -0.30 nm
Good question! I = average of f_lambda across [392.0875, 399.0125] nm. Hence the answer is 15.9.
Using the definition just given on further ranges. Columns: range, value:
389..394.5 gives 16.8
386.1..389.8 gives 15.7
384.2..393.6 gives 16.6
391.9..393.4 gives 15.4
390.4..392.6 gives 18.1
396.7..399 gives 15.8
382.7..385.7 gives 16.4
